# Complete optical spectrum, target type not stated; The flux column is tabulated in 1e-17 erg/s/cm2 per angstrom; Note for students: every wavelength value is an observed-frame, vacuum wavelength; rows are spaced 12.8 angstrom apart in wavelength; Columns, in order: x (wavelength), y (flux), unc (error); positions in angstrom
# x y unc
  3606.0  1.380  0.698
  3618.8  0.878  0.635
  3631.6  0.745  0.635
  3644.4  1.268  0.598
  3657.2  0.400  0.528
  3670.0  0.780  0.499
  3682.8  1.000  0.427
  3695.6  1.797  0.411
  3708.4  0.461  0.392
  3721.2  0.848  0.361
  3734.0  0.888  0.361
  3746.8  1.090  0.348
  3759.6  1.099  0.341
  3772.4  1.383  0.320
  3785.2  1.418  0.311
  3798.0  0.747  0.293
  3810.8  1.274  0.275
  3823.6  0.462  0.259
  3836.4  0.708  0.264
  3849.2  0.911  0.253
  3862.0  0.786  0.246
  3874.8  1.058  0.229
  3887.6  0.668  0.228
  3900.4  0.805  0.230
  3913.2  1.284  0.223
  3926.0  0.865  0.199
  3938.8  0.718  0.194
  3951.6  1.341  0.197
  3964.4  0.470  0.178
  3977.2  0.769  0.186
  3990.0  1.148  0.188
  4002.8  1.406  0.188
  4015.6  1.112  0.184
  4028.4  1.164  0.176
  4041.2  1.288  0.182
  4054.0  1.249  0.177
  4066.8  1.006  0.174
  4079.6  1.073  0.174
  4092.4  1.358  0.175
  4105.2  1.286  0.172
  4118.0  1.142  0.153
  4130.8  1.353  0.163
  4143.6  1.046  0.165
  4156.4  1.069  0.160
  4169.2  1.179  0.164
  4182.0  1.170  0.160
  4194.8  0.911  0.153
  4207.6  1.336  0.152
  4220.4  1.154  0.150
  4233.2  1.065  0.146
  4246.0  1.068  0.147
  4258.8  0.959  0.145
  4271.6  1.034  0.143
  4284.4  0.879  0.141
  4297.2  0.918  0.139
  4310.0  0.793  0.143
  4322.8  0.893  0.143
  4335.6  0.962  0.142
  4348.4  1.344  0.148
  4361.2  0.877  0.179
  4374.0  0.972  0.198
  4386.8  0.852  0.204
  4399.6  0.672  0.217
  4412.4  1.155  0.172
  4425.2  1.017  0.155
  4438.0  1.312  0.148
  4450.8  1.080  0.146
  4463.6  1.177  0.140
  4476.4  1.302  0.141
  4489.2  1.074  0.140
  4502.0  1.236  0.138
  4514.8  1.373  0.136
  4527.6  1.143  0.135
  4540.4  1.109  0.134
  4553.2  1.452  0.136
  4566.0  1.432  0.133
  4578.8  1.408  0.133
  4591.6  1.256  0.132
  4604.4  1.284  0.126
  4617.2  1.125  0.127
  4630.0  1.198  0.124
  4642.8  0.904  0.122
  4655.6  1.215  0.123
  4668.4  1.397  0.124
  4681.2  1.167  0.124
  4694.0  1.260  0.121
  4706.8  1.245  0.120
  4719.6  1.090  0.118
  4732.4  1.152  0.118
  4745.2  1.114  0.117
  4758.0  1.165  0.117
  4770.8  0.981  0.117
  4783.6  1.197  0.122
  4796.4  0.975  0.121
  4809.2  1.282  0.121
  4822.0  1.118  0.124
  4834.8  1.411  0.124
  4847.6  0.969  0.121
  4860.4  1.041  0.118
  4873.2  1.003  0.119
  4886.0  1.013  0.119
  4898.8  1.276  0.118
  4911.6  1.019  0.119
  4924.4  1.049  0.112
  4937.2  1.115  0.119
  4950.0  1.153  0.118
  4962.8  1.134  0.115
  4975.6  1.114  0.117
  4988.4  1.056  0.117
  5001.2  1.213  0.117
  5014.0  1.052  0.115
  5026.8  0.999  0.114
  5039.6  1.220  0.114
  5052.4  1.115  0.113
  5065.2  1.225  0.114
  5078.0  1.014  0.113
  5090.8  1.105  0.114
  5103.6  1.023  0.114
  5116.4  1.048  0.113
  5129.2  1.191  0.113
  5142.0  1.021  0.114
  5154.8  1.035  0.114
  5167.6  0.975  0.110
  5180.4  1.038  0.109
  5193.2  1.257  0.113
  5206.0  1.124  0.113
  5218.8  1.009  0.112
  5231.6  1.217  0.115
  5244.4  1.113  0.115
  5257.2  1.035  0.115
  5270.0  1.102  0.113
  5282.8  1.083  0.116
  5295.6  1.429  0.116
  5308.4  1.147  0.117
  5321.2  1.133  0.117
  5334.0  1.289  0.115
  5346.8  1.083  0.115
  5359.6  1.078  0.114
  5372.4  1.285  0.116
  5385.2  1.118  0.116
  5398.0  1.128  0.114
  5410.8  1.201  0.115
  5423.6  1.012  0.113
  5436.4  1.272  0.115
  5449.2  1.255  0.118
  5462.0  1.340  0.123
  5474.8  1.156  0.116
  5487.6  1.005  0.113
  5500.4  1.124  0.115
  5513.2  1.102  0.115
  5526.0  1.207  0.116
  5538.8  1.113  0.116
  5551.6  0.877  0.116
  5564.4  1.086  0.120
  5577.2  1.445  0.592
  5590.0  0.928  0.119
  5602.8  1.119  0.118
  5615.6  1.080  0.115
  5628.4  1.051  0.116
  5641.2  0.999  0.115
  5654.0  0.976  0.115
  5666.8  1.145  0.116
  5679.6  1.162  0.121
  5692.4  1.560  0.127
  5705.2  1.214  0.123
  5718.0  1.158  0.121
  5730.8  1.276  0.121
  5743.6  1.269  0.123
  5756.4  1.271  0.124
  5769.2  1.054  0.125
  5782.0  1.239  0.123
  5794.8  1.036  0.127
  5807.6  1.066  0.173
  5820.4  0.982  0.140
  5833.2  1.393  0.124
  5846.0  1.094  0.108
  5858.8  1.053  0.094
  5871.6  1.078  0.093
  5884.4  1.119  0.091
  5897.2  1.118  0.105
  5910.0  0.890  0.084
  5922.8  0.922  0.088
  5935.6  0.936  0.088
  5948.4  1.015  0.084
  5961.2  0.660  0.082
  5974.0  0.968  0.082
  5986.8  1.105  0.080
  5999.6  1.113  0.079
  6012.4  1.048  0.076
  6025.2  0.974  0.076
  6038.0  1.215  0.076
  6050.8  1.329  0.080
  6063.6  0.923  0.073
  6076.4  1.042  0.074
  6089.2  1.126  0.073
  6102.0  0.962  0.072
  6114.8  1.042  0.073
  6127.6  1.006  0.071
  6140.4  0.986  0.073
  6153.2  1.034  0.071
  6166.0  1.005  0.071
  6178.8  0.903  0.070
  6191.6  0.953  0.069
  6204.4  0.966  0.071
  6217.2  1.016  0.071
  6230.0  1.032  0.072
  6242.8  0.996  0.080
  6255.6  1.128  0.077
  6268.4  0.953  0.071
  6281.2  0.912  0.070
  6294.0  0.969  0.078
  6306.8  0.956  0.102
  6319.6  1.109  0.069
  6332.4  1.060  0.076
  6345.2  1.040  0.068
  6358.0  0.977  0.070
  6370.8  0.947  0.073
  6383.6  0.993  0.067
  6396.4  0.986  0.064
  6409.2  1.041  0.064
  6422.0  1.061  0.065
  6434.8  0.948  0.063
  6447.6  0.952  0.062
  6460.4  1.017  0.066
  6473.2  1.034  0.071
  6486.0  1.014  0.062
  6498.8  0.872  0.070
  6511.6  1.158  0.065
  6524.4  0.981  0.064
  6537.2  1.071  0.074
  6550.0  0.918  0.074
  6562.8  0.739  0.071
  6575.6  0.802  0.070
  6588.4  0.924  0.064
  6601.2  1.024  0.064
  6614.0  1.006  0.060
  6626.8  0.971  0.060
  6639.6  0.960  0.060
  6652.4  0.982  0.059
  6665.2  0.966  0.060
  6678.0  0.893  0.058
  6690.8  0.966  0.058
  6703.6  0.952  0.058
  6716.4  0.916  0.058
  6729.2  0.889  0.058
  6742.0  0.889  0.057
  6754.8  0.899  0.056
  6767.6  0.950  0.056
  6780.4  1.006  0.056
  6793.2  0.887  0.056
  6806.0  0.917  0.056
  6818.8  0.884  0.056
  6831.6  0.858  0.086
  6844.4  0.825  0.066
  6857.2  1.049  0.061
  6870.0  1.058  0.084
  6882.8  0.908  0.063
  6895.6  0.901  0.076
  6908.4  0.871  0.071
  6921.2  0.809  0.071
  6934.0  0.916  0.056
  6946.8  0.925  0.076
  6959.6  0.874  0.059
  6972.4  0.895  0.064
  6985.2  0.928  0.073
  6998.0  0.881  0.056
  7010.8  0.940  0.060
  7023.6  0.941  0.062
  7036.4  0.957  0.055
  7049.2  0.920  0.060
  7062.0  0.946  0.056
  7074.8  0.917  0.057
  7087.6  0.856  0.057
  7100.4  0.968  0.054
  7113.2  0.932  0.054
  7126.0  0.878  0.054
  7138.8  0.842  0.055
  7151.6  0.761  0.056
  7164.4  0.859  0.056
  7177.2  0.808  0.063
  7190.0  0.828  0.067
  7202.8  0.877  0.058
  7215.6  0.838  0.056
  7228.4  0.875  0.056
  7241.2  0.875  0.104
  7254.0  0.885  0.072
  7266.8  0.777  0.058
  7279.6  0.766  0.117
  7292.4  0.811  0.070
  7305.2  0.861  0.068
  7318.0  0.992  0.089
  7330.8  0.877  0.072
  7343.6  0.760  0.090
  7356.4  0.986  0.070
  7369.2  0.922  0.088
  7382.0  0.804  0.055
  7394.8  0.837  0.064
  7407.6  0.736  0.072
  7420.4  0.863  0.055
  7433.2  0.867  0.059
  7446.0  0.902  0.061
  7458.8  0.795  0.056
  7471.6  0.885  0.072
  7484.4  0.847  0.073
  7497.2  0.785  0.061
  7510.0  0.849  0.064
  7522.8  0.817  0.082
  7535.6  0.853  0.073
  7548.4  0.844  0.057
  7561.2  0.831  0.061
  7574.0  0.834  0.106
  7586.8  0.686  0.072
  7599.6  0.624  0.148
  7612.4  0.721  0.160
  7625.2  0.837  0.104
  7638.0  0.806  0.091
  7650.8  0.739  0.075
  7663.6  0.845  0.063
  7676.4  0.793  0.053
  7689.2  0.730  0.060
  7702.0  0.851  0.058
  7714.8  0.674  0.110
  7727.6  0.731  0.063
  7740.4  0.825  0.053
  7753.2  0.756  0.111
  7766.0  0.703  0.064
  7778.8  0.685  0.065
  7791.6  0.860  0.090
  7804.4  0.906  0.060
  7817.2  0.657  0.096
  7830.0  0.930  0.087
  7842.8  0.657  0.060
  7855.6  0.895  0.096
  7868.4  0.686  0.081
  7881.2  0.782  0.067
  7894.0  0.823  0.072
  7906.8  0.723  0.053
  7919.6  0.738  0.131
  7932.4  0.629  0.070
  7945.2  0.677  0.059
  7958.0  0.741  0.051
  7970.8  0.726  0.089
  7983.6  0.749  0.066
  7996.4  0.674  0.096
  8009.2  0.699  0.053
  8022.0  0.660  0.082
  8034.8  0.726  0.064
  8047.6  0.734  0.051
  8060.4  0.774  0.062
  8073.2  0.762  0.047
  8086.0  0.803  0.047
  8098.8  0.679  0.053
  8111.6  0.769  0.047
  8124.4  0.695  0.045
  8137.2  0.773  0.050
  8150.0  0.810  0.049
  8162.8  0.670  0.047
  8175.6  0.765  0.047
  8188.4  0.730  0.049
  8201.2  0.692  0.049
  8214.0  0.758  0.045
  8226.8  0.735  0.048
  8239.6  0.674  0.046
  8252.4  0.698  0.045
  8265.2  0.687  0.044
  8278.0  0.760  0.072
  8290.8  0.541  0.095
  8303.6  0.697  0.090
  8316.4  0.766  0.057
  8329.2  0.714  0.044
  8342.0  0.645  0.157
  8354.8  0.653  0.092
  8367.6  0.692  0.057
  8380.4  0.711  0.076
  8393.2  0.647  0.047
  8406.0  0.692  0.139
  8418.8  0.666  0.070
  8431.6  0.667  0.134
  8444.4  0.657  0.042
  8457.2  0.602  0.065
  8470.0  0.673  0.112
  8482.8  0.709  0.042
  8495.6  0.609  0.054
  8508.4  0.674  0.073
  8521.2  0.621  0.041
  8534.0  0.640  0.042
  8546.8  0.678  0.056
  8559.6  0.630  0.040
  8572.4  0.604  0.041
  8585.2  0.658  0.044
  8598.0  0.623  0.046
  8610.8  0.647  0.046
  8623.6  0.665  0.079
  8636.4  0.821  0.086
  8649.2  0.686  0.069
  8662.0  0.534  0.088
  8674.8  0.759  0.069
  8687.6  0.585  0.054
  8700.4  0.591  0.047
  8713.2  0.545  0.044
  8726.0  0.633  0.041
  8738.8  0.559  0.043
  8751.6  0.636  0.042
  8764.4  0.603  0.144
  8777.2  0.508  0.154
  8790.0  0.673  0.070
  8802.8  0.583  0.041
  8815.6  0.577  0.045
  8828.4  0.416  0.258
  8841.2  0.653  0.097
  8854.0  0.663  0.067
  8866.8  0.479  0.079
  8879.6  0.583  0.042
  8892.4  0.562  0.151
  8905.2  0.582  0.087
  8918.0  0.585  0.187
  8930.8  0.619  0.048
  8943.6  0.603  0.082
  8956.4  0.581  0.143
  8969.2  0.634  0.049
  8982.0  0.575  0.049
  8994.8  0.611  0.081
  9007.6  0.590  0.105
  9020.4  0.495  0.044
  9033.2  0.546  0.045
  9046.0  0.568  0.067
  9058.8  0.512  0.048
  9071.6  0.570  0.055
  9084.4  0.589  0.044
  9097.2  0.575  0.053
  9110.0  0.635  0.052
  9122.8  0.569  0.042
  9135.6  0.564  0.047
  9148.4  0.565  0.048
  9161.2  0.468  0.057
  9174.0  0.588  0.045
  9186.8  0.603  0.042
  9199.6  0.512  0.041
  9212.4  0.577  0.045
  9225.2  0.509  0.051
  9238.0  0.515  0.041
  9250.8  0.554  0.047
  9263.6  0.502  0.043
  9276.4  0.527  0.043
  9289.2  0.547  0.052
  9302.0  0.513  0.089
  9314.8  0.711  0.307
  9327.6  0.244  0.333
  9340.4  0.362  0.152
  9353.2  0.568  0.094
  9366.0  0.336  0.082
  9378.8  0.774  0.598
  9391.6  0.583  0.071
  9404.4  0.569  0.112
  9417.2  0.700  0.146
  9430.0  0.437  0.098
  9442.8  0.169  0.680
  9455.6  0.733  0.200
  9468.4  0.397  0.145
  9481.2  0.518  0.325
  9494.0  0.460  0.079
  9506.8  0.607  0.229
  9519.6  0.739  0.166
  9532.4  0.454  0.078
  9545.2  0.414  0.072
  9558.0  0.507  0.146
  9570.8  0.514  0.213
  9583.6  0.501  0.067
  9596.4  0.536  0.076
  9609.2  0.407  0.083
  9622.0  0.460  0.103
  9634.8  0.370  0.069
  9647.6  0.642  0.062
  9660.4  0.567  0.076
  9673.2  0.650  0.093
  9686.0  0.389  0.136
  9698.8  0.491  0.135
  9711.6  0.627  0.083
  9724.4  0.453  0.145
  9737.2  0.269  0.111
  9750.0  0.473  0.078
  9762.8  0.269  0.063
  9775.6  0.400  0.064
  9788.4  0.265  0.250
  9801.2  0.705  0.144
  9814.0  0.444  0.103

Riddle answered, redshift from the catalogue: -0.001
